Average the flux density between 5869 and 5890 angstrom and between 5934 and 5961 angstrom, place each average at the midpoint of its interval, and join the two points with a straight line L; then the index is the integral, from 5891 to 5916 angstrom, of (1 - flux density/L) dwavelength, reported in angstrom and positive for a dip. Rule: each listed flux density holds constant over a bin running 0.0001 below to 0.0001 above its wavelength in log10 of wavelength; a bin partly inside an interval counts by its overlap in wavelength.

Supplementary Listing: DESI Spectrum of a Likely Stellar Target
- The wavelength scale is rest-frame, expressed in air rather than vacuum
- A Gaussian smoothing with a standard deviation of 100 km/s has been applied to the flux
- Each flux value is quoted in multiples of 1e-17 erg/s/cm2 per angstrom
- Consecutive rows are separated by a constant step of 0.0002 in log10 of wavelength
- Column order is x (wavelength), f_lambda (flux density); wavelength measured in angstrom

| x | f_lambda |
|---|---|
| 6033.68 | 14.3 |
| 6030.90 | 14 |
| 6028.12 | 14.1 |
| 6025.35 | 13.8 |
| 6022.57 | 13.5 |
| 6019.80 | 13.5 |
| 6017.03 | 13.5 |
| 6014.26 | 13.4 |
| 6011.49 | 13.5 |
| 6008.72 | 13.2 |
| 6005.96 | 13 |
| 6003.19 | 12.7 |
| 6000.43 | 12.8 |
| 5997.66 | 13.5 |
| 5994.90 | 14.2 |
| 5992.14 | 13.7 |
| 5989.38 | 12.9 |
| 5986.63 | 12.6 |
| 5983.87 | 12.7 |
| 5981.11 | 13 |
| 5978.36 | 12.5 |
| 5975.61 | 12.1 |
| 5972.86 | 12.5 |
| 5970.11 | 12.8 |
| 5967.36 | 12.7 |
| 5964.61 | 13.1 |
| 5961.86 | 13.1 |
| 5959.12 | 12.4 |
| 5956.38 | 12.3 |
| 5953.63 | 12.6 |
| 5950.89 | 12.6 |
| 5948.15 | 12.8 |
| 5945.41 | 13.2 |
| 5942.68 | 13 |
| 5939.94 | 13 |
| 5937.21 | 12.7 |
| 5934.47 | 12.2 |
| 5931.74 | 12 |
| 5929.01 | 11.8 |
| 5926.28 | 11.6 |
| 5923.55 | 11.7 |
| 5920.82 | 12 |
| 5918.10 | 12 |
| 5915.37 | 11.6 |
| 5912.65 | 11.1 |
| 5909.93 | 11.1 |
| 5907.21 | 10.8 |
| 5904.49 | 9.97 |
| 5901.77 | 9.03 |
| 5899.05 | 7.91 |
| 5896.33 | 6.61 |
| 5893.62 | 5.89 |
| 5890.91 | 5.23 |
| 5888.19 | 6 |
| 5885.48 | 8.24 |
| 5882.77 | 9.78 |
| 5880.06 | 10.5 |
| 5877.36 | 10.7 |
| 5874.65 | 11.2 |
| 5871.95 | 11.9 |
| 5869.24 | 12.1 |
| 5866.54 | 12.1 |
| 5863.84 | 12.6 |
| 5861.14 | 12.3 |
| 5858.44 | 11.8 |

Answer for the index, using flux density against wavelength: 4.2 angstrom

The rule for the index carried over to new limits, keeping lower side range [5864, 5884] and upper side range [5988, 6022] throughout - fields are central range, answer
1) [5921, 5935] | 0.3 angstrom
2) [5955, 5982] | 0.2 angstrom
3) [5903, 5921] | 1.1 angstrom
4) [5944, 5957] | -0.3 angstrom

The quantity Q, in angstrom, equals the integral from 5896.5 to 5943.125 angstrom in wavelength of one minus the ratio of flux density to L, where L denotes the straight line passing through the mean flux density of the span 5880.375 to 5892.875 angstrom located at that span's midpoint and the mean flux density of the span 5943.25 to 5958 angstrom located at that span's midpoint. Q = -4.6 angstrom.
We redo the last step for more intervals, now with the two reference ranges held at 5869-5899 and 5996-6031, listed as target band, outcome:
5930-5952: -3.8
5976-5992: -0.6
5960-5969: -1.0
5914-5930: -2.6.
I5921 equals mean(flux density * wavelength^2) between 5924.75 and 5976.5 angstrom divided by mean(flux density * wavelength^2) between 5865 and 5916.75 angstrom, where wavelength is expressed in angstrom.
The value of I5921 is 1.3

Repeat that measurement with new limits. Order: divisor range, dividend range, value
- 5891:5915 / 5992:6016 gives 1.54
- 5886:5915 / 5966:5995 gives 1.55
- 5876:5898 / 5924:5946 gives 1.60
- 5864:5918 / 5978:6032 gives 1.43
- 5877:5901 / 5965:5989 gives 1.67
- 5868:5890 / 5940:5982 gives 1.32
